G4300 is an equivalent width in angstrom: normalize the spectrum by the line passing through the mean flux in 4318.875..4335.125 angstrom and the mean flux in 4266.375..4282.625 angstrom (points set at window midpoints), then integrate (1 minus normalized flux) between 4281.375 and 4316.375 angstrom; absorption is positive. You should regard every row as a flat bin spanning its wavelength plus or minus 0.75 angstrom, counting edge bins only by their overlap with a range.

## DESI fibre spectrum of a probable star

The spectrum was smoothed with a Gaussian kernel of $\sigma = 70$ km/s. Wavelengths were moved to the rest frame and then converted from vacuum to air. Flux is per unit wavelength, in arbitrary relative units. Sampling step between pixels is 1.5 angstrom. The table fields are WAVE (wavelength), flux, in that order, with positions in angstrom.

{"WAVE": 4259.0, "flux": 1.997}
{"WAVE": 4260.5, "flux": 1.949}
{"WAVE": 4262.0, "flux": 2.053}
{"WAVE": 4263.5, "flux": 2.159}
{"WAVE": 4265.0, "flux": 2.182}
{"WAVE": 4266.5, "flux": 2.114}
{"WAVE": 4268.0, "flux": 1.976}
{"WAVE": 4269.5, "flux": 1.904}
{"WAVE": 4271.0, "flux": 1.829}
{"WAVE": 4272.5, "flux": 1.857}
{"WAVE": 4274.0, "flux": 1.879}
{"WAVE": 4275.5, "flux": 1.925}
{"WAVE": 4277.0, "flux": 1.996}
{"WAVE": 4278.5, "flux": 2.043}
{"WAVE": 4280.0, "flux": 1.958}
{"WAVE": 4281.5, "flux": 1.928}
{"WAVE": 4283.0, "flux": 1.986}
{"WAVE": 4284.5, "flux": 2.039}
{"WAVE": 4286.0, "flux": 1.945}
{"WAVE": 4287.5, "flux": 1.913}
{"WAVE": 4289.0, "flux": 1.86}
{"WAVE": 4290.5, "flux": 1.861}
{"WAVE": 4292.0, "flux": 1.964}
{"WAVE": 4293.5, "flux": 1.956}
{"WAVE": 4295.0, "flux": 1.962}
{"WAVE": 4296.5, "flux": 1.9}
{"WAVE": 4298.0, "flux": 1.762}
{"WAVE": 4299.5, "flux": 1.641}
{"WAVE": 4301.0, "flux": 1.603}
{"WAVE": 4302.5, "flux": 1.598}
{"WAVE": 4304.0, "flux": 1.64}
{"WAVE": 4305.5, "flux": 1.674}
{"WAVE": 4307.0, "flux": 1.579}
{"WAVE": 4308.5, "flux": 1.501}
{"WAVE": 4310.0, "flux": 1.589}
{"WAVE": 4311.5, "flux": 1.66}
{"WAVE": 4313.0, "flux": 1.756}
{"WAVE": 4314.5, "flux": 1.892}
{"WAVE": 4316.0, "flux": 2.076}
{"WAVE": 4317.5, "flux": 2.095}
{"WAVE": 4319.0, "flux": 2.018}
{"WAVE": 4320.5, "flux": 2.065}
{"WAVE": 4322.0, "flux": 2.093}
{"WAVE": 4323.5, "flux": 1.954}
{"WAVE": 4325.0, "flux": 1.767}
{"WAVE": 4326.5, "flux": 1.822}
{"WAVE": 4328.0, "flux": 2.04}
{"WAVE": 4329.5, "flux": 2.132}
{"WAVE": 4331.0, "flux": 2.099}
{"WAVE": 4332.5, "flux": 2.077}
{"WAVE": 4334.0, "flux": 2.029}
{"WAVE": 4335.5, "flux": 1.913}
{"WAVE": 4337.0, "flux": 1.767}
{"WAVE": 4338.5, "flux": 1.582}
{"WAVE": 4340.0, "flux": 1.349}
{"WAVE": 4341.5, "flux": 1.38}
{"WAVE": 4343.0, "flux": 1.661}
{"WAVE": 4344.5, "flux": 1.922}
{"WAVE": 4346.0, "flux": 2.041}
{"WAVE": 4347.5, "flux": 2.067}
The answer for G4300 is 3.1 angstrom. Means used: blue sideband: 1.94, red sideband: 2.01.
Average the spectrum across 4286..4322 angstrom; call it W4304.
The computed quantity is 1.82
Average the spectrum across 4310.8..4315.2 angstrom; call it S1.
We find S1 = 1.77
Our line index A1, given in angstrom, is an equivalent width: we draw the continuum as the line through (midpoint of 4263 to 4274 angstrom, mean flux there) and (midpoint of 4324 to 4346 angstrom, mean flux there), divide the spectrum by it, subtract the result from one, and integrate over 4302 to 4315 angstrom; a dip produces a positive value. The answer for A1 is 1.7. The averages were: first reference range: 1.99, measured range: 1.65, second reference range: 1.83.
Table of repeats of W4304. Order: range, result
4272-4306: 1.87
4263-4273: 2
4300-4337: 1.86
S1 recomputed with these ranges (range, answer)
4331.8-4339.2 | 1.87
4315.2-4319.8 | 2.06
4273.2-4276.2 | 1.9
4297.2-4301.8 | 1.67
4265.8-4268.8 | 2.04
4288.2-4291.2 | 1.86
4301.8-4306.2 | 1.64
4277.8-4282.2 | 1.98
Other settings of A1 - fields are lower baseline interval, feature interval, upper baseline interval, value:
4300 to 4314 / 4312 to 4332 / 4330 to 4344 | -3.3 angstrom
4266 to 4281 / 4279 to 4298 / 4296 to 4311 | -1.5 angstrom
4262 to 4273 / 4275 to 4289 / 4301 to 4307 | -0.8 angstrom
